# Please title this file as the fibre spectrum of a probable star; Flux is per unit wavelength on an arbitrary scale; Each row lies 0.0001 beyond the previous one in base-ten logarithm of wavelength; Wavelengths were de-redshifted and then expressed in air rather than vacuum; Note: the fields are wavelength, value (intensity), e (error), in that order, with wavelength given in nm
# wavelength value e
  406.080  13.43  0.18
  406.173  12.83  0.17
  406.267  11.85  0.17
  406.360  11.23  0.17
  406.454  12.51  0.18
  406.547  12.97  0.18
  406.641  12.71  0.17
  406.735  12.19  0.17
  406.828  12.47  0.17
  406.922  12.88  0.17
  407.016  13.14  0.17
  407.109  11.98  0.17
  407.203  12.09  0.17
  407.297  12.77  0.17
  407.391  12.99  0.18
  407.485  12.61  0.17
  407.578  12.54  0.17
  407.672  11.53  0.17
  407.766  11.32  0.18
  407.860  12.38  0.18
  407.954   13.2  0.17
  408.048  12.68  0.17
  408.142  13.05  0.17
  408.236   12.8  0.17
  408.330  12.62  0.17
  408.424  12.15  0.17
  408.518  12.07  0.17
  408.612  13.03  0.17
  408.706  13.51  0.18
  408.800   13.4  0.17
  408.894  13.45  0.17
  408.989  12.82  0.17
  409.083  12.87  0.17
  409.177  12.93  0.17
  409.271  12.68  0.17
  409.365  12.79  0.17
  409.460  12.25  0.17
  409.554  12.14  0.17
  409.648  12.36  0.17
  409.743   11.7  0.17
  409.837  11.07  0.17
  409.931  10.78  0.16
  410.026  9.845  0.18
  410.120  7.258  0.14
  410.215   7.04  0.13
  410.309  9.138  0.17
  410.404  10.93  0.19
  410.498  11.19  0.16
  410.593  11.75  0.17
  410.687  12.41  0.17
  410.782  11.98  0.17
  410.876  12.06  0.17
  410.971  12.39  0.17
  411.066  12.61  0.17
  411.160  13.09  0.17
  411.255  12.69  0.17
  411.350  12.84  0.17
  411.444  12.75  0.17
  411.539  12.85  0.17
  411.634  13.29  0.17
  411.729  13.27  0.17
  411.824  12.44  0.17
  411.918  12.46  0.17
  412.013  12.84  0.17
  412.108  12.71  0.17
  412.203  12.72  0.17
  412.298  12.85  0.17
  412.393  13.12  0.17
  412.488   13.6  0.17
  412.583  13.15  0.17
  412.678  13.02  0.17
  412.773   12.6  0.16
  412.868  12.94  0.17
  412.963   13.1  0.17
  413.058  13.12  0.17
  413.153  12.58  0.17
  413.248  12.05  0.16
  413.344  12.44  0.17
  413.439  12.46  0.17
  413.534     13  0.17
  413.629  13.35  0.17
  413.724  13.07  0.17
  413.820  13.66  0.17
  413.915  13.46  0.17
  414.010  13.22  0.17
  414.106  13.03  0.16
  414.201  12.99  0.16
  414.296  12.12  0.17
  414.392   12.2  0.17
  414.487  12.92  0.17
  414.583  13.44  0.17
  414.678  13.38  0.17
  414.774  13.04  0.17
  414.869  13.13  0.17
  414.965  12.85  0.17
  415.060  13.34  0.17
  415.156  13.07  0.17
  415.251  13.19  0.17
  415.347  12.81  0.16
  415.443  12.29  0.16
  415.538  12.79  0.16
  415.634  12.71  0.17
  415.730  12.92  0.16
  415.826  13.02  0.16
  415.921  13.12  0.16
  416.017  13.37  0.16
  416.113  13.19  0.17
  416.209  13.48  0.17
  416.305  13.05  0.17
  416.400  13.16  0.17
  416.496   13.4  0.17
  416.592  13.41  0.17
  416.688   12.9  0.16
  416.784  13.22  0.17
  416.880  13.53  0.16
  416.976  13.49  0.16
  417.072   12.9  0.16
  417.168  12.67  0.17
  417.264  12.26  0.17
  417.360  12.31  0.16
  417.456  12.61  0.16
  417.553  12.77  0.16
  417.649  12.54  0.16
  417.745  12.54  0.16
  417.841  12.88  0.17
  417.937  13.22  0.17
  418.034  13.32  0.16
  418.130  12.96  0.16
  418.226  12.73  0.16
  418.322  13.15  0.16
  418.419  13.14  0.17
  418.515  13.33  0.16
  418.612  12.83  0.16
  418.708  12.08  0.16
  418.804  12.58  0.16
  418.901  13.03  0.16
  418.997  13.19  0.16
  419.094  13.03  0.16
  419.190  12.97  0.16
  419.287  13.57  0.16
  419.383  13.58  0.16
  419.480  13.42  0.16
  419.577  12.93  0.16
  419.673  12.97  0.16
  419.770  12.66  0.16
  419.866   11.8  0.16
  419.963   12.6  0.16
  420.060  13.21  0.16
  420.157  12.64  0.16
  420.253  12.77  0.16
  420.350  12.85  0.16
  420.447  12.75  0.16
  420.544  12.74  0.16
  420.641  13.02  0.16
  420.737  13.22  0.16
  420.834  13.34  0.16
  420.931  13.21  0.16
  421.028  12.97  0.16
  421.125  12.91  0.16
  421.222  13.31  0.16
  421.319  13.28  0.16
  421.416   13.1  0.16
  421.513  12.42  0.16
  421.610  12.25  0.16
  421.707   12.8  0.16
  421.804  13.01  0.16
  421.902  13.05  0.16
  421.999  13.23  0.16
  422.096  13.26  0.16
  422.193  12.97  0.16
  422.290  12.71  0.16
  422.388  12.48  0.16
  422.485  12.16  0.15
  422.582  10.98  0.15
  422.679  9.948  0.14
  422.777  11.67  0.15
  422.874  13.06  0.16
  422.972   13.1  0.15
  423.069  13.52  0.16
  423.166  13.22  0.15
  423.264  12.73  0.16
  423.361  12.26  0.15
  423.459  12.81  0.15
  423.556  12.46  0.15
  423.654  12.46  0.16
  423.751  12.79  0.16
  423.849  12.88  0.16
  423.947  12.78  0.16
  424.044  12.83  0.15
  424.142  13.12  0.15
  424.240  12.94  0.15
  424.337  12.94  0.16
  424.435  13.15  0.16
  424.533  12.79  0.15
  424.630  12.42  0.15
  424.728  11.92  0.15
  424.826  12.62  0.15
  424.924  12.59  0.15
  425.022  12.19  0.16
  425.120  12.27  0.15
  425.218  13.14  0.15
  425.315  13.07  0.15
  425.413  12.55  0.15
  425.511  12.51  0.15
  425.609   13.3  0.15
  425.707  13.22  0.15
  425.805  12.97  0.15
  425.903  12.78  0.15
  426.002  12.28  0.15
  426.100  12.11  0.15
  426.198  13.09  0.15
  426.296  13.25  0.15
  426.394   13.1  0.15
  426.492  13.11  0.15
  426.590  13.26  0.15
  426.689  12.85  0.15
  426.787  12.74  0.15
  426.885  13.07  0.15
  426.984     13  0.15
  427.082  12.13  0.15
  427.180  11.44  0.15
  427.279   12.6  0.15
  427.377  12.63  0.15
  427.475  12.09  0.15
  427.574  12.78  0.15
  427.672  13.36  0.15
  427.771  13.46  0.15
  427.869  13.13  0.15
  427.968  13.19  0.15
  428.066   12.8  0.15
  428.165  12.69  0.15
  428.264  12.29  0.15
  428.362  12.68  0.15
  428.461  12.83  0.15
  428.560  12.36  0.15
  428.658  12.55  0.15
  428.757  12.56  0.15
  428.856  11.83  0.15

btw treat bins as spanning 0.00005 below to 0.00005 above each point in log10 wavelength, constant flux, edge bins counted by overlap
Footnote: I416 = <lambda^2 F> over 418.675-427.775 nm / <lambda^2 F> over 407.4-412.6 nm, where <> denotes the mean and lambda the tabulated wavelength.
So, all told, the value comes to 1.1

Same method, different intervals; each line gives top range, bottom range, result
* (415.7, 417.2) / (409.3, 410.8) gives 1.25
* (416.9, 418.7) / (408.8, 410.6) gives 1.18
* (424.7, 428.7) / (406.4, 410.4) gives 1.15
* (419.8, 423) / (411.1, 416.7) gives 1.01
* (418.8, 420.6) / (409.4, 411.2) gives 1.21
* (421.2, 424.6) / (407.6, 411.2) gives 1.14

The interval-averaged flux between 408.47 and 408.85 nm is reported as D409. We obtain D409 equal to 13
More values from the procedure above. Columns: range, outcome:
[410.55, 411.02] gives 12.1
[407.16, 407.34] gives 12.4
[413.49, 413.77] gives 13.2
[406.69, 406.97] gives 12.5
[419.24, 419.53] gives 13.5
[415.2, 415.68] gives 12.8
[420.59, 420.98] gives 13.2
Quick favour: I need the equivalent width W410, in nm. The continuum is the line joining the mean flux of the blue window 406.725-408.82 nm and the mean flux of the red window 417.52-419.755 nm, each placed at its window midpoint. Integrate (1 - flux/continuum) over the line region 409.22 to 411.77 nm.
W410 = 0.204 nm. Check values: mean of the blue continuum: 12.6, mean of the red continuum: 13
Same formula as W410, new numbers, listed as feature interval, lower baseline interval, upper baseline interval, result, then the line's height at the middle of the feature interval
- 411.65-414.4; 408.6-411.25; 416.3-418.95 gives -0.15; 12.2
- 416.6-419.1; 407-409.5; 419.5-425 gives -0.04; 12.7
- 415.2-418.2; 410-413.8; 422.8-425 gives -0.12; 12.5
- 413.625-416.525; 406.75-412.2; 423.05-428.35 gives -0.15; 12.4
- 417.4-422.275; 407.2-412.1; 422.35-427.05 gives -0.17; 12.5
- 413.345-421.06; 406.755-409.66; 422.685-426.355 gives -0.18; 12.7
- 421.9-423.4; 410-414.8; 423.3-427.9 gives 0.02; 12.7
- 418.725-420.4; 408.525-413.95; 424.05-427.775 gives -0.05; 12.6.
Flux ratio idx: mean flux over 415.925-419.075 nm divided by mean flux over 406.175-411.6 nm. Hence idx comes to 1.07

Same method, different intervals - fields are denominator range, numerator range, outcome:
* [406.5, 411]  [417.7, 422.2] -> 1.07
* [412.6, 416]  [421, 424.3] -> 0.98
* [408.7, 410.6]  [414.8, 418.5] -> 1.13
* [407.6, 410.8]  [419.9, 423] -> 1.07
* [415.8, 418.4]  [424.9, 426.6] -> 0.99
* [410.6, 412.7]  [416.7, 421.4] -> 1.01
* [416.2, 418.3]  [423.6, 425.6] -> 0.98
